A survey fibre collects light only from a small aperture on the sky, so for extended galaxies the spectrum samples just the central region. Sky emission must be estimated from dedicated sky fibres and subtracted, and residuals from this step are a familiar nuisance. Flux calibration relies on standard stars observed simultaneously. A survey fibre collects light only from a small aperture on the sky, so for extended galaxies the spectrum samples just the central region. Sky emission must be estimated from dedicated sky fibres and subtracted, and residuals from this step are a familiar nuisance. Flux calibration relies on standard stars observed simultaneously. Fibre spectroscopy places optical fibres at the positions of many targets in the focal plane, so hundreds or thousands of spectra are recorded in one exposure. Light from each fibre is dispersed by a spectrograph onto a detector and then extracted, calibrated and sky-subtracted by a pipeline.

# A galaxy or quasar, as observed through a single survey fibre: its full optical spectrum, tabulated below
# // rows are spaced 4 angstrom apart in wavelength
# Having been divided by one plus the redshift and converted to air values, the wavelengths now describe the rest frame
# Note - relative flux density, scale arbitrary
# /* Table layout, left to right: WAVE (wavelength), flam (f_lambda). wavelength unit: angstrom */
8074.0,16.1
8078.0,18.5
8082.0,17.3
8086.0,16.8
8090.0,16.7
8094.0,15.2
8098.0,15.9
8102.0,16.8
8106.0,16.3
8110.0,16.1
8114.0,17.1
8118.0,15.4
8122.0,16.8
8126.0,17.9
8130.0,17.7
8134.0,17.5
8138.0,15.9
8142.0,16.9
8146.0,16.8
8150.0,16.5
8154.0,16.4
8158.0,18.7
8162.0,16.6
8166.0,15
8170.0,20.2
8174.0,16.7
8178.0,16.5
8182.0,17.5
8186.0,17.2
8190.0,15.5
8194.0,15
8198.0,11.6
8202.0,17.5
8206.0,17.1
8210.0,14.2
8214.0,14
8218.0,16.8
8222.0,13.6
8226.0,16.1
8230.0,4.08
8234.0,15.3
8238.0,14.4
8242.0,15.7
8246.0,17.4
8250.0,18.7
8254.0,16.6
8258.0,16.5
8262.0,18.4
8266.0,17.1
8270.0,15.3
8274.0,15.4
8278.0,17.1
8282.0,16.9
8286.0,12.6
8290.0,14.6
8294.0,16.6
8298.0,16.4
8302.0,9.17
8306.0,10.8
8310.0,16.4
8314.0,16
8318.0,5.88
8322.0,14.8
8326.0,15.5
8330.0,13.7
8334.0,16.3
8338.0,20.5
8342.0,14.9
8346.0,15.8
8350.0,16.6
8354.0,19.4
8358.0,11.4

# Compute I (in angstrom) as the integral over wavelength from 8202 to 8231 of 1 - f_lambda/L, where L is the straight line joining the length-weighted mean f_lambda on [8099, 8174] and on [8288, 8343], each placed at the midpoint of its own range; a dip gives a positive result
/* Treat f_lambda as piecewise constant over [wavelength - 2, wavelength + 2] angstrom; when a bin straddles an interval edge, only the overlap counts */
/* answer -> 2.8 angstrom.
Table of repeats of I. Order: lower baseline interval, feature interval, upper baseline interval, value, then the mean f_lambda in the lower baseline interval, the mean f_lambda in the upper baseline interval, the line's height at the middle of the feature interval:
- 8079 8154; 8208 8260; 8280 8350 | 1.8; 16.7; 14.6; 15.4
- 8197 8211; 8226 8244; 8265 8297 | 3.2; 15.4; 15.7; 15.5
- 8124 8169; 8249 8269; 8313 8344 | -2.3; 17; 14.7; 15.5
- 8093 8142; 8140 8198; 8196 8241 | -5.0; 16.6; 14.1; 15.3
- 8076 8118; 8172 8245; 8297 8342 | 1.9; 16.6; 14.1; 15.4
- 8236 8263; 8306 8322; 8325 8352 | 3.5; 16.8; 16.2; 16.4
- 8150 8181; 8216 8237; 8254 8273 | 4.5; 17.1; 16.7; 16.9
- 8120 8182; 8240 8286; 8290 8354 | -3.2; 17.1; 14.8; 15.6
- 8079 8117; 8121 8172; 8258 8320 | -3.6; 16.5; 14.6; 16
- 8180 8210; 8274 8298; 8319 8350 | 0.1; 15.8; 15.6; 15.7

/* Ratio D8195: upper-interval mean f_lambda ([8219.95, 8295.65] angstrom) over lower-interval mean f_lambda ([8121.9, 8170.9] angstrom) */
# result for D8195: 0.90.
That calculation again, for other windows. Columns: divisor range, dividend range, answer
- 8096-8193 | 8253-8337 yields 0.89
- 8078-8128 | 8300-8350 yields 0.86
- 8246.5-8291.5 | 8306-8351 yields 0.91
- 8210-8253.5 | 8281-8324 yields 0.93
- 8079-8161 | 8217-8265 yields 0.91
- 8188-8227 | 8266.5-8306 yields 0.98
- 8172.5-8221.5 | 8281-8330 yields 0.87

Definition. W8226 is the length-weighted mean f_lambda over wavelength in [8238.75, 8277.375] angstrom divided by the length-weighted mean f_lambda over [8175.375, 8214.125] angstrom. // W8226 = 1.1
